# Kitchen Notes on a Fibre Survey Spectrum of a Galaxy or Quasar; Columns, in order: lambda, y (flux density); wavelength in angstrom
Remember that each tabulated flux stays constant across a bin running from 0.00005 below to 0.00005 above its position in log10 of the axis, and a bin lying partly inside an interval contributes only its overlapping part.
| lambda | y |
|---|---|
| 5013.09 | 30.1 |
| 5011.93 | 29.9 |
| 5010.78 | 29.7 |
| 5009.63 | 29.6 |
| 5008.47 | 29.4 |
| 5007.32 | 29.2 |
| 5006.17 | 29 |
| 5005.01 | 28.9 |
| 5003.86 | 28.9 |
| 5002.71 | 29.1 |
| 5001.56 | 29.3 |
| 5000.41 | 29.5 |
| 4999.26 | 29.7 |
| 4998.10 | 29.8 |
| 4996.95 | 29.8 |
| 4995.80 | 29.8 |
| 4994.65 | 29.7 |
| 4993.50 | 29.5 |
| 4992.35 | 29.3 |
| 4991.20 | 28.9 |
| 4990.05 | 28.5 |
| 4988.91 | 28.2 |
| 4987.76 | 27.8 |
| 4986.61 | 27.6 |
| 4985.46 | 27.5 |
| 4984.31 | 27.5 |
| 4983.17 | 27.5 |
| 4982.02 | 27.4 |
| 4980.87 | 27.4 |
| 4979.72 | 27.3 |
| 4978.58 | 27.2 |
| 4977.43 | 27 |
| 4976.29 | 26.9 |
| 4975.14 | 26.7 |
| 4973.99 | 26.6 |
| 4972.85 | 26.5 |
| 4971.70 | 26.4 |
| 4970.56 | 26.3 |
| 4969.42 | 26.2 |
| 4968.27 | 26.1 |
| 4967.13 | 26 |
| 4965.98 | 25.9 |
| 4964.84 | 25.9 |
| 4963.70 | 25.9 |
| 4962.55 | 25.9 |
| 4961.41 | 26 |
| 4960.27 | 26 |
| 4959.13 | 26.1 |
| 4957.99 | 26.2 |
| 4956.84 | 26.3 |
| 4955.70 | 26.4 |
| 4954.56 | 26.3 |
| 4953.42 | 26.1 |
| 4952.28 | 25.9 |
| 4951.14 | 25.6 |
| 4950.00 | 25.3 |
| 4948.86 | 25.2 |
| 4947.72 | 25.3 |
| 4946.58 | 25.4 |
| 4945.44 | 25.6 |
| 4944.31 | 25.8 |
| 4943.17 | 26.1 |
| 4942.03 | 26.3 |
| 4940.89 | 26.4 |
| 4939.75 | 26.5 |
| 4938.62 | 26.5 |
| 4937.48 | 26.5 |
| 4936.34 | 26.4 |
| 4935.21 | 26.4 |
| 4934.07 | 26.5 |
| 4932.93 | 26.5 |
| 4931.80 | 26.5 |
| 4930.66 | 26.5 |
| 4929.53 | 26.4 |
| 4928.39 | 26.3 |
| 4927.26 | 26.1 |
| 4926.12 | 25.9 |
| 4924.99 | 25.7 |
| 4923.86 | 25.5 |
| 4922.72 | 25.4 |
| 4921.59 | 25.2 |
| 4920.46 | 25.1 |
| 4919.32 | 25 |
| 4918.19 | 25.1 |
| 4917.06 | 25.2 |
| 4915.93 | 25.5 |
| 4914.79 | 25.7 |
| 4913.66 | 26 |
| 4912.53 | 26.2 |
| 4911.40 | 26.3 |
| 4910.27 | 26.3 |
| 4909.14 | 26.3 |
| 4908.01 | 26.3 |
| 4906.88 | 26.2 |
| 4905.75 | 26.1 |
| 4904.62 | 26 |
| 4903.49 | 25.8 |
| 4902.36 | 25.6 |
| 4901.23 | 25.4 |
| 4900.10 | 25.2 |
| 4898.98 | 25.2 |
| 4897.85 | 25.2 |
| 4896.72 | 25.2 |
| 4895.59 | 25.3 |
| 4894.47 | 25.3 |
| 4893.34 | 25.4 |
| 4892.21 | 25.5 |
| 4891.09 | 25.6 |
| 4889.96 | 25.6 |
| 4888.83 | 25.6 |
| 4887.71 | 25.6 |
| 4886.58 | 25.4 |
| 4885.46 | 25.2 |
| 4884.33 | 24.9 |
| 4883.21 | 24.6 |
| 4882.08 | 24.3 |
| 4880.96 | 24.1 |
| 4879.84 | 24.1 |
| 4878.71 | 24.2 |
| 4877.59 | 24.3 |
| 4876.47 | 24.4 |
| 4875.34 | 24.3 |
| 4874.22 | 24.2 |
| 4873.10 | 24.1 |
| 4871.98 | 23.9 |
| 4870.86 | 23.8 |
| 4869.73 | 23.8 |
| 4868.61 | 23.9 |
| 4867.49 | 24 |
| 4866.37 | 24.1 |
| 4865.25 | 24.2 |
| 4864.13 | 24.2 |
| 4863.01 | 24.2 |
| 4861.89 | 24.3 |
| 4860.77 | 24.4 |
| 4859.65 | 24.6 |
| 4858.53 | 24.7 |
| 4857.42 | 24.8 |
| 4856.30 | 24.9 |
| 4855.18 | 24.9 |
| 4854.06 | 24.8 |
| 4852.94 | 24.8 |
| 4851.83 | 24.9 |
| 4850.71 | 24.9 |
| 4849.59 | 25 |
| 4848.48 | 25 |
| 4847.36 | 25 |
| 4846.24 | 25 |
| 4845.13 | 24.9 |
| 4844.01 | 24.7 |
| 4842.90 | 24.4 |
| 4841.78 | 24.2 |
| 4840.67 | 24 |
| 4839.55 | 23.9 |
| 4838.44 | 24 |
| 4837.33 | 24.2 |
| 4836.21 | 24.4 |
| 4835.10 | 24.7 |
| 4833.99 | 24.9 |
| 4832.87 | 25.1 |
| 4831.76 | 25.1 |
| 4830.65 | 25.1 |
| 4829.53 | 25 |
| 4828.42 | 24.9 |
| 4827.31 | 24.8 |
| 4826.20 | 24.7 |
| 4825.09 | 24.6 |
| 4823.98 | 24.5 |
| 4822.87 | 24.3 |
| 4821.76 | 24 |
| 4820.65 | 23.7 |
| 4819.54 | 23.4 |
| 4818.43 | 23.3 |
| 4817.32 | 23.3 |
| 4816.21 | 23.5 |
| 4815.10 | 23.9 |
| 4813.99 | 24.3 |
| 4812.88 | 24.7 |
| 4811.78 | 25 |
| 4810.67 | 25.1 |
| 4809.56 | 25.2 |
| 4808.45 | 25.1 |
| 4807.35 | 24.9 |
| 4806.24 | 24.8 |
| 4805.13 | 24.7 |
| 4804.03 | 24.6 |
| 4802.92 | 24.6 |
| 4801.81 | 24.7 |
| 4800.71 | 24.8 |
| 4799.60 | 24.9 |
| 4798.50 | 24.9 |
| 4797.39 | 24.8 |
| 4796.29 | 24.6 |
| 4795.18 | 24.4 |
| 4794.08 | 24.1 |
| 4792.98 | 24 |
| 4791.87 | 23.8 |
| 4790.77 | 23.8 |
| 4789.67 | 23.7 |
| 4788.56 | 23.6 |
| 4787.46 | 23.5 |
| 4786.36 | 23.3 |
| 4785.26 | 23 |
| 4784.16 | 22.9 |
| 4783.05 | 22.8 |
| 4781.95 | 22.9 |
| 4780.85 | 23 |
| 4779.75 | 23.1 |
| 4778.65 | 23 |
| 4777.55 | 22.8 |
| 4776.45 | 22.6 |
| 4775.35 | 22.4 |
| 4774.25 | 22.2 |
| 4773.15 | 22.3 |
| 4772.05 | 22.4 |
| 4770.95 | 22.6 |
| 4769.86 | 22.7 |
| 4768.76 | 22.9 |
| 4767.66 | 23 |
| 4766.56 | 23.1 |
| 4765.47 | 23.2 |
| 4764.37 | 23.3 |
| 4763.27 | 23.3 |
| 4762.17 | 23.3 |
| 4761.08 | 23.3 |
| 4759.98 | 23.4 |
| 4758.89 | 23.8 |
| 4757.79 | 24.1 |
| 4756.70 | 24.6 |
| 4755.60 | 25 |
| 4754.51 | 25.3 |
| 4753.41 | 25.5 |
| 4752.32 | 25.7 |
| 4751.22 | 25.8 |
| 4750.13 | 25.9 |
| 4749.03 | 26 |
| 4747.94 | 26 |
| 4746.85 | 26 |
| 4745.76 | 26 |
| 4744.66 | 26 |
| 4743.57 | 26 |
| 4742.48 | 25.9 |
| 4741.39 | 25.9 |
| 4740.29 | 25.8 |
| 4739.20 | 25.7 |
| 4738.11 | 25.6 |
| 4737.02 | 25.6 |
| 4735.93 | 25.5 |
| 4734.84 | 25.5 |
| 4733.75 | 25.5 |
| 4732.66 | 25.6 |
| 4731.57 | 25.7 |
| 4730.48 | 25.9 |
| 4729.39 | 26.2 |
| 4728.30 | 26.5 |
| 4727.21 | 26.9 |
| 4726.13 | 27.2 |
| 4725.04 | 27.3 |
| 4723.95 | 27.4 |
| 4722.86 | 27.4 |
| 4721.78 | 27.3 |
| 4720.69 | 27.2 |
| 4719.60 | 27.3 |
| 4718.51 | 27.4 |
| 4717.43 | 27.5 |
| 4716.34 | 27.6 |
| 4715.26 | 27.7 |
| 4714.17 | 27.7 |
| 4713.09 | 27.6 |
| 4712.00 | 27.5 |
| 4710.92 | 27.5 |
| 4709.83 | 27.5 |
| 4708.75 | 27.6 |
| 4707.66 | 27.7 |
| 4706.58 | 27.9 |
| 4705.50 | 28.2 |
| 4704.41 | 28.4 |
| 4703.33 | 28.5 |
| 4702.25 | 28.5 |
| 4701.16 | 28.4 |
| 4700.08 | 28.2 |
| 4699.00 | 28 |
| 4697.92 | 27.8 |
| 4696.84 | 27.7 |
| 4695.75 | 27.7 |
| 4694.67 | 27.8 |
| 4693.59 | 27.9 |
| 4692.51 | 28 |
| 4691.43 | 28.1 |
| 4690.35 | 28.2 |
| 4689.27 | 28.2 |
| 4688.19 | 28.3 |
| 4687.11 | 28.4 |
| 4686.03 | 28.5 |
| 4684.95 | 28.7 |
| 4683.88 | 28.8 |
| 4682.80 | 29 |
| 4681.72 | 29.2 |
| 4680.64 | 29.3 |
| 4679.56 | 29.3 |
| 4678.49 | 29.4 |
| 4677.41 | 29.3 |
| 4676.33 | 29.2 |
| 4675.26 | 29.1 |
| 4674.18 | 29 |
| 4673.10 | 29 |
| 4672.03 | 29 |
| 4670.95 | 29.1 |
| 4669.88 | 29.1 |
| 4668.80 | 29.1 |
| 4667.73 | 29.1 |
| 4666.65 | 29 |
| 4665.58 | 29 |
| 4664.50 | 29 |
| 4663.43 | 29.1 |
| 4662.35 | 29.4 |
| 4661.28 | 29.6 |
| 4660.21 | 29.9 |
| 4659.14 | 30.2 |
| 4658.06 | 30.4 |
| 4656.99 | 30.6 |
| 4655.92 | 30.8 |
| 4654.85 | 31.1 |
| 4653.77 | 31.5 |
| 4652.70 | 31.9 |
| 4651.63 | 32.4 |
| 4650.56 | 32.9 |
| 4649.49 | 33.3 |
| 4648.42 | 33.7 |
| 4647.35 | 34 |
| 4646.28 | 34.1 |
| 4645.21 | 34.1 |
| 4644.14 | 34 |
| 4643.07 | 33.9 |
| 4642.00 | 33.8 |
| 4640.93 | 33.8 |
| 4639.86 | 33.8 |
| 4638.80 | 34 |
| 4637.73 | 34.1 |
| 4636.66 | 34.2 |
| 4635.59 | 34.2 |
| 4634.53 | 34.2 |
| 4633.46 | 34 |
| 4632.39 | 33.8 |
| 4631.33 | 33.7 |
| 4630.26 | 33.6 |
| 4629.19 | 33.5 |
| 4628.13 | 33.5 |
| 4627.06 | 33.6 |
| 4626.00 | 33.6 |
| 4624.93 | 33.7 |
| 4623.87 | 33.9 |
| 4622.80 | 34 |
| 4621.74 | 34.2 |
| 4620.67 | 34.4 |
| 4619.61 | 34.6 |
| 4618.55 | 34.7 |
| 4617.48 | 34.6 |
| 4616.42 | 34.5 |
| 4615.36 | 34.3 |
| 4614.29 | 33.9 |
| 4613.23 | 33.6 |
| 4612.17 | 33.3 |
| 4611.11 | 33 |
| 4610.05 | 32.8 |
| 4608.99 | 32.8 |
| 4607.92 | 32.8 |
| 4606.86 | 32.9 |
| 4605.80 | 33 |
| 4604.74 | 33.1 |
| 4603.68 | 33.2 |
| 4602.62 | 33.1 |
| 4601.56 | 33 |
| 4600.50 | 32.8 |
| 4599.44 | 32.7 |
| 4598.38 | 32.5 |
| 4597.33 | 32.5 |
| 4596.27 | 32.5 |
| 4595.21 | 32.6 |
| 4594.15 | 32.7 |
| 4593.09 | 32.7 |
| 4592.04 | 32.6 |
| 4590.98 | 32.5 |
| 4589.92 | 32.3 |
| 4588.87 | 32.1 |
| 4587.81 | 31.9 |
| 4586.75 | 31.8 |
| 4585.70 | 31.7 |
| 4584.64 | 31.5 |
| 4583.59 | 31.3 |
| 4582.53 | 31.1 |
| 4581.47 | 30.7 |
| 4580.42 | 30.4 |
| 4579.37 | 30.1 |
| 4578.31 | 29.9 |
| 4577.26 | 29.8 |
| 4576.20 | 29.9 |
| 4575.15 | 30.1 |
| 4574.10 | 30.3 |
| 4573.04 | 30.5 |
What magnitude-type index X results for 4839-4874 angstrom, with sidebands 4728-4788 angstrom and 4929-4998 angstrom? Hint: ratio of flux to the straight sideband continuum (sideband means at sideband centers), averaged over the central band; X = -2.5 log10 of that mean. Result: 0.05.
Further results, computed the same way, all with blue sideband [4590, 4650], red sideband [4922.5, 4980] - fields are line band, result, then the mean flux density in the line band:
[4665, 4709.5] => 0.13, 28.5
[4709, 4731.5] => 0.15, 27.2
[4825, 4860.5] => 0.16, 24.7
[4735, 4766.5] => 0.22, 25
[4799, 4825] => 0.20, 24.4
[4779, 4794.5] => 0.26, 23.4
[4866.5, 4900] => 0.12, 24.7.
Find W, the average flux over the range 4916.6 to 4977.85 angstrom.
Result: 26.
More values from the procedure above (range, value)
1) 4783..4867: 24.4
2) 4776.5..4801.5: 23.7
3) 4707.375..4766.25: 26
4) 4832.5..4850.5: 24.6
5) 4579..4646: 33.2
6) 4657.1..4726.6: 28.4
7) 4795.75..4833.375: 24.6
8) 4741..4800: 24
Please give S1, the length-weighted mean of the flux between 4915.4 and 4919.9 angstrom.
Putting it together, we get 25.2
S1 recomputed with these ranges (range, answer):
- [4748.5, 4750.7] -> 25.9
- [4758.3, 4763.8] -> 23.4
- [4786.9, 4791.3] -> 23.7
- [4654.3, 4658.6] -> 30.7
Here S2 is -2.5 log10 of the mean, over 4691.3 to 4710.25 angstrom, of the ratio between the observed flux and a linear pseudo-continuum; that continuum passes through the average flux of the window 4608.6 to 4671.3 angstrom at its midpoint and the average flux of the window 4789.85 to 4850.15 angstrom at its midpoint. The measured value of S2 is 0.07 mag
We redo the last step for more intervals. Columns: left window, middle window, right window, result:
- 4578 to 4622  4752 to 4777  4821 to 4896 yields 0.18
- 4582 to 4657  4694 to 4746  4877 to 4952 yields 0.13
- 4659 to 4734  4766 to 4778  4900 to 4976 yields 0.21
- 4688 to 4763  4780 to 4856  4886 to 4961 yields 0.08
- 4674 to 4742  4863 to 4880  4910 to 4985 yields 0.11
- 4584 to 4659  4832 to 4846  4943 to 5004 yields 0.20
